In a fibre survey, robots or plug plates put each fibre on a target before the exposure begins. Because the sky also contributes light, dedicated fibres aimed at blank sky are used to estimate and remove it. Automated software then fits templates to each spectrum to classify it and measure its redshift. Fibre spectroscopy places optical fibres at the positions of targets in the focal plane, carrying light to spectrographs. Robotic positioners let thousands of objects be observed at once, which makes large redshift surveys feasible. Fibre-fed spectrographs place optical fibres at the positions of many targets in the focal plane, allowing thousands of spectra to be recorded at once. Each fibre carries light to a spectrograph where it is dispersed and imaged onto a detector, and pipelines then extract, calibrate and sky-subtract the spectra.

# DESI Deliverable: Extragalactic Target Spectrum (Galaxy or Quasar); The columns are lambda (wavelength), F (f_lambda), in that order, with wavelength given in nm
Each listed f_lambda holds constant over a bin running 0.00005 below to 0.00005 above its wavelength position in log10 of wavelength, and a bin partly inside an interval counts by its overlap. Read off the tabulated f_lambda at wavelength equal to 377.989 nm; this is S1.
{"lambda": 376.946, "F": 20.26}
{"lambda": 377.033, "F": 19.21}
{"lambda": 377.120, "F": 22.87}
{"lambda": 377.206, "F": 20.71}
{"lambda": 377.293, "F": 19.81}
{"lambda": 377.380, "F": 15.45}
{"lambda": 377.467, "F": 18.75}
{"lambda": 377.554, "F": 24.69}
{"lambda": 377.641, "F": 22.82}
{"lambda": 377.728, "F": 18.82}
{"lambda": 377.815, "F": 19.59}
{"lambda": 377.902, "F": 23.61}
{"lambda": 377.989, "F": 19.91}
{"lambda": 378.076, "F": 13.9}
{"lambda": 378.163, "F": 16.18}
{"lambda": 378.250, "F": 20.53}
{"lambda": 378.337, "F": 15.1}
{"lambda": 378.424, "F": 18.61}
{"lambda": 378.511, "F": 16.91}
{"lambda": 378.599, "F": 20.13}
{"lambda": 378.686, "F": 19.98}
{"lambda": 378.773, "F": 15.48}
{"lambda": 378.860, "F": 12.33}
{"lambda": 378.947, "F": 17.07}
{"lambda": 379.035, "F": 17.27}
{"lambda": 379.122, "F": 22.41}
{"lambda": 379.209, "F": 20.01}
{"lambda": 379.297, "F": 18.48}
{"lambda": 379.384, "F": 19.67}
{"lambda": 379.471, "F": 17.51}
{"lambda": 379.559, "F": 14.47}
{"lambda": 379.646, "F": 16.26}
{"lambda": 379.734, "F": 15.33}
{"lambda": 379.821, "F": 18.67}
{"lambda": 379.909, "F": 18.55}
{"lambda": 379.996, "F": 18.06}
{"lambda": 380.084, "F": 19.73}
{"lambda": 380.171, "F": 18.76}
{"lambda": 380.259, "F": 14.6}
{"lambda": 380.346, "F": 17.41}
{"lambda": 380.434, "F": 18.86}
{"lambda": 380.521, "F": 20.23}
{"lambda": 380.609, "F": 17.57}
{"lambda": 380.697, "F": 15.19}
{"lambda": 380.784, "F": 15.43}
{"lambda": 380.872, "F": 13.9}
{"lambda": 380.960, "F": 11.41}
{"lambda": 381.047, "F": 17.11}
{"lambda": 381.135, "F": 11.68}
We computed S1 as 19.91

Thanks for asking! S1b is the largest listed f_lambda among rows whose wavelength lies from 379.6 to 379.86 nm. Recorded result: 18.67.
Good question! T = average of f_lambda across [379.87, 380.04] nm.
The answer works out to 18.3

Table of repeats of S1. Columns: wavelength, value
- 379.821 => 18.67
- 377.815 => 19.59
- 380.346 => 17.41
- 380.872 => 13.9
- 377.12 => 22.87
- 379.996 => 18.06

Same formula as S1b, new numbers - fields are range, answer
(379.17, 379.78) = 20.01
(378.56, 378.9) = 20.13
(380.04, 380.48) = 19.73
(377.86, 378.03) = 23.61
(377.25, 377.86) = 24.69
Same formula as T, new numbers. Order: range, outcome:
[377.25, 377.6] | 19.7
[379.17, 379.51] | 18.9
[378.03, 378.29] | 16.9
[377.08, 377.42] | 19.8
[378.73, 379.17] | 17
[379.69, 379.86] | 17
